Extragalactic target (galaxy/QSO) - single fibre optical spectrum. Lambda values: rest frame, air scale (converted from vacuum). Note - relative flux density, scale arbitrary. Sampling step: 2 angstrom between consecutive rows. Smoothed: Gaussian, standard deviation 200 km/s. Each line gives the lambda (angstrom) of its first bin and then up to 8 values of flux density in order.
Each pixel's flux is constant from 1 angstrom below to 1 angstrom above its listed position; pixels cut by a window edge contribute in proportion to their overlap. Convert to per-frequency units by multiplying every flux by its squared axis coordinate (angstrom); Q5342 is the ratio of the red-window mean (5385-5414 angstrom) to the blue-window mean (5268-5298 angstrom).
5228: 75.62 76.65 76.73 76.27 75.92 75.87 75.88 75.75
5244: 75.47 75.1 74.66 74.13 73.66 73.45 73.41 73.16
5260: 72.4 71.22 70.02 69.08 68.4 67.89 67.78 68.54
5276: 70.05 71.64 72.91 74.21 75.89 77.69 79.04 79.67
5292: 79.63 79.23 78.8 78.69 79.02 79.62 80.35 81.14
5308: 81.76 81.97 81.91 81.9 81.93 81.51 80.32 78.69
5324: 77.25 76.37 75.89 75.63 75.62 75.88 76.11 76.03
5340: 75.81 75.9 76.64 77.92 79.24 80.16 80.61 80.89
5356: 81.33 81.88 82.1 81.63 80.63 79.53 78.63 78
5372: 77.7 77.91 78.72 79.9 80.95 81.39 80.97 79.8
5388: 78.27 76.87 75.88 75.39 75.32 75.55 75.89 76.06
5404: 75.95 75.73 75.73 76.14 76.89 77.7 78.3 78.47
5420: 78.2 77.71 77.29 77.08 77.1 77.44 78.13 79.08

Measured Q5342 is 1.07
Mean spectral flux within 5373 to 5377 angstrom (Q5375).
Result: 78.3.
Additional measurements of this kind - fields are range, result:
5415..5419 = 78.4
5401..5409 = 75.9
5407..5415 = 76.6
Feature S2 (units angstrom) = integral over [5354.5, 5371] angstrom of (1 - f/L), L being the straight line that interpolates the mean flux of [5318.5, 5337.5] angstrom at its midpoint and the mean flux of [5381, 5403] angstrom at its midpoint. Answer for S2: -0.7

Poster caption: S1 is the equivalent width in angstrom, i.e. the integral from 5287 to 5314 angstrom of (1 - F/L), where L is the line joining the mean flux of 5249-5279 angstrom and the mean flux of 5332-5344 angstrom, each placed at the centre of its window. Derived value -2.5 angstrom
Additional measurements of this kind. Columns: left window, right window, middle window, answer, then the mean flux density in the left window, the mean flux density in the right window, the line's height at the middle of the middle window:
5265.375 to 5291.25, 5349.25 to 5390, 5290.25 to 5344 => -2.12 angstrom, 72.6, 80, 75.8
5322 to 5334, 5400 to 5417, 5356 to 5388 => -1.48 angstrom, 76.3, 76.5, 76.4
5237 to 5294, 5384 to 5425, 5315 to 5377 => -2.52 angstrom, 73.6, 77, 75.5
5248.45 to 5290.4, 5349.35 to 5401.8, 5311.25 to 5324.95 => -0.91 angstrom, 72.5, 79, 75.5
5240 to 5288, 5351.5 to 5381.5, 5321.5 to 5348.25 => 0.42 angstrom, 72.7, 80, 77.8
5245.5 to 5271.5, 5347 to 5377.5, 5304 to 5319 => -1.11 angstrom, 71.9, 79.9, 76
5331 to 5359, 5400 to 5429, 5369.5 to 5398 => -0.28 angstrom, 78.1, 77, 77.5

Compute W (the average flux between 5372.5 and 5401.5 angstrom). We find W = 78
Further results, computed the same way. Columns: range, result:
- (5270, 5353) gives 77.4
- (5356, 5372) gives 80.2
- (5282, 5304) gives 78.6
